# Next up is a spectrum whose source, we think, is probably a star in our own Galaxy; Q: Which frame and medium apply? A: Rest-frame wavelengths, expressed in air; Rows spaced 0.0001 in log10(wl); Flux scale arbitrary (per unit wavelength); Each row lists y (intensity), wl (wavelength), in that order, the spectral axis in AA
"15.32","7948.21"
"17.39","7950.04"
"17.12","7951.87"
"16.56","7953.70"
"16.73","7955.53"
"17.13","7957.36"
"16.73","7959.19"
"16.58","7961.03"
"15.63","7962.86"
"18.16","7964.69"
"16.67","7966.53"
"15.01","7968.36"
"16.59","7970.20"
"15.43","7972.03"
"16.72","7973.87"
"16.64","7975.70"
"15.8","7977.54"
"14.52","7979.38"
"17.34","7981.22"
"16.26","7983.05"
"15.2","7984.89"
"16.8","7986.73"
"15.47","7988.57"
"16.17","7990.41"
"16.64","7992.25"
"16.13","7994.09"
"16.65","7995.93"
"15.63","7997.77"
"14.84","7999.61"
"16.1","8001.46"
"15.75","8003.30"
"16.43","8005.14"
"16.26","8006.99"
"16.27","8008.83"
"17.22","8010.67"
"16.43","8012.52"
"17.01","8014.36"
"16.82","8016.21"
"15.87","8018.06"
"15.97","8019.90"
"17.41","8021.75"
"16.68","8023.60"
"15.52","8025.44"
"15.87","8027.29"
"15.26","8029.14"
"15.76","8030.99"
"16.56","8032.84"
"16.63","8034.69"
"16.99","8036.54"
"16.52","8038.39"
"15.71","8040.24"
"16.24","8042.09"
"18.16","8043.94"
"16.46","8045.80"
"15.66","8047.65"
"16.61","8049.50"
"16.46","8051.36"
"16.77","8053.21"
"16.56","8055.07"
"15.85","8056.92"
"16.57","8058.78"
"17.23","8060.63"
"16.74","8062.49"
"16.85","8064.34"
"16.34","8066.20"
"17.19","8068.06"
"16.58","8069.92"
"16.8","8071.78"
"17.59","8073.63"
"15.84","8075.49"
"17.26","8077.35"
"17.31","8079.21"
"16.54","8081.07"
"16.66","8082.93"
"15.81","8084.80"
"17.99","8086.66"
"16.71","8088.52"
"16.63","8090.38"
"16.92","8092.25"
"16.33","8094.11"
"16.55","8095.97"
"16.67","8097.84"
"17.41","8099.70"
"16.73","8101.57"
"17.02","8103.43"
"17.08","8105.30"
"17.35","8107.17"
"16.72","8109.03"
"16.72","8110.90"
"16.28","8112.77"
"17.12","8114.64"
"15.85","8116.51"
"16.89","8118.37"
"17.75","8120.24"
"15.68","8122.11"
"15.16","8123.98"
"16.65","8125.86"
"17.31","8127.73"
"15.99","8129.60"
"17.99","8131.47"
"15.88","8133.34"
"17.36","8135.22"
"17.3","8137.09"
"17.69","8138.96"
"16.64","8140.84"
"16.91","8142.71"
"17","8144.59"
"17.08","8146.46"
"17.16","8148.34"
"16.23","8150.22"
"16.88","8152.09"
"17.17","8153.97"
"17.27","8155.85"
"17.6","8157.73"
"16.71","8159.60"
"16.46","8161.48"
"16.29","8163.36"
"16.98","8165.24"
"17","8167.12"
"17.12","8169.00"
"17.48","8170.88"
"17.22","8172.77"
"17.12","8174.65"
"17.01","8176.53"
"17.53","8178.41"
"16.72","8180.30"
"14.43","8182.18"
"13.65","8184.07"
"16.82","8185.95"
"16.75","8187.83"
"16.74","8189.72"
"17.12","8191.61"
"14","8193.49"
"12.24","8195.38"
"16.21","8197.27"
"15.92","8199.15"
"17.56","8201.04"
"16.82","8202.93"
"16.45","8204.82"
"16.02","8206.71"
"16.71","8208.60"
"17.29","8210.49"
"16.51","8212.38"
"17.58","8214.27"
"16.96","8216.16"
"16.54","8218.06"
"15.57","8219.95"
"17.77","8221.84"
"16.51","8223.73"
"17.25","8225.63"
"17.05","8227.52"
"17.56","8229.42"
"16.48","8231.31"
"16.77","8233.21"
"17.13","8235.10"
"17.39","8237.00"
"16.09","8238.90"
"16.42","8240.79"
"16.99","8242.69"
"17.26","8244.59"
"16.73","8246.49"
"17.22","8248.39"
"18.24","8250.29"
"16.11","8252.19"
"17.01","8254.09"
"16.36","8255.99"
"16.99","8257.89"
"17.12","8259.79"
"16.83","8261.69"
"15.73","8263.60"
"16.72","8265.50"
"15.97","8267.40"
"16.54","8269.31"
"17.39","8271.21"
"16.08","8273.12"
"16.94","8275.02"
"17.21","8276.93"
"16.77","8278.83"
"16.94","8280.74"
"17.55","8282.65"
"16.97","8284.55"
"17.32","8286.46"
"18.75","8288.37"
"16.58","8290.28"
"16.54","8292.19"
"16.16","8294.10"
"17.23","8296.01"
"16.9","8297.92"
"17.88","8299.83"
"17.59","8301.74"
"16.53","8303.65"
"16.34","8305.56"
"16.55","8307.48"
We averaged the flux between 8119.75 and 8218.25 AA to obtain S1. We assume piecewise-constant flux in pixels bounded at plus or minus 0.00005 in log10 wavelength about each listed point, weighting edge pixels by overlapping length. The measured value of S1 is 16.6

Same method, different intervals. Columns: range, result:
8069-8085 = 16.8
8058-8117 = 16.8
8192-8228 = 16.4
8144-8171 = 17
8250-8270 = 16.6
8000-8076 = 16.5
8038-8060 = 16.5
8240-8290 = 16.9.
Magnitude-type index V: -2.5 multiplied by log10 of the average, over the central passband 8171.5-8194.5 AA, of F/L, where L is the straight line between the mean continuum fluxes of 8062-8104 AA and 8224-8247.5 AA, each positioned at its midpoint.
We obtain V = 0.04 mag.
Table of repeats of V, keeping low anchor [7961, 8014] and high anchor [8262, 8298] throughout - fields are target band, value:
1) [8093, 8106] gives -0.03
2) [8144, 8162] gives -0.03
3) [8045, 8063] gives -0.01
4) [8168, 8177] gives -0.04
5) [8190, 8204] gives 0.06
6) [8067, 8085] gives -0.03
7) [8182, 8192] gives 0.05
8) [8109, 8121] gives -0.02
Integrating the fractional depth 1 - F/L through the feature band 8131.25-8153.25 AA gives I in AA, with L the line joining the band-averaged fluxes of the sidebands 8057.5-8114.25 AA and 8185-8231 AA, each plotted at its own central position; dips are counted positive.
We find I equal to -0.4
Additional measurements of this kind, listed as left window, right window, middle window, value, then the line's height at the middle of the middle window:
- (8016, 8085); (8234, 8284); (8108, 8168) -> -0.5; 16.7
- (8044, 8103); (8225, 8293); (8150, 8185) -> 0.3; 16.8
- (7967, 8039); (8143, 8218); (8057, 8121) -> -1.7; 16.4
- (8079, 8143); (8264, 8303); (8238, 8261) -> 0.1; 16.9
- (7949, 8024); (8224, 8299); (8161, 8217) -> 1.1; 16.8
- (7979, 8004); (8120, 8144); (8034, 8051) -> -0.3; 16.3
